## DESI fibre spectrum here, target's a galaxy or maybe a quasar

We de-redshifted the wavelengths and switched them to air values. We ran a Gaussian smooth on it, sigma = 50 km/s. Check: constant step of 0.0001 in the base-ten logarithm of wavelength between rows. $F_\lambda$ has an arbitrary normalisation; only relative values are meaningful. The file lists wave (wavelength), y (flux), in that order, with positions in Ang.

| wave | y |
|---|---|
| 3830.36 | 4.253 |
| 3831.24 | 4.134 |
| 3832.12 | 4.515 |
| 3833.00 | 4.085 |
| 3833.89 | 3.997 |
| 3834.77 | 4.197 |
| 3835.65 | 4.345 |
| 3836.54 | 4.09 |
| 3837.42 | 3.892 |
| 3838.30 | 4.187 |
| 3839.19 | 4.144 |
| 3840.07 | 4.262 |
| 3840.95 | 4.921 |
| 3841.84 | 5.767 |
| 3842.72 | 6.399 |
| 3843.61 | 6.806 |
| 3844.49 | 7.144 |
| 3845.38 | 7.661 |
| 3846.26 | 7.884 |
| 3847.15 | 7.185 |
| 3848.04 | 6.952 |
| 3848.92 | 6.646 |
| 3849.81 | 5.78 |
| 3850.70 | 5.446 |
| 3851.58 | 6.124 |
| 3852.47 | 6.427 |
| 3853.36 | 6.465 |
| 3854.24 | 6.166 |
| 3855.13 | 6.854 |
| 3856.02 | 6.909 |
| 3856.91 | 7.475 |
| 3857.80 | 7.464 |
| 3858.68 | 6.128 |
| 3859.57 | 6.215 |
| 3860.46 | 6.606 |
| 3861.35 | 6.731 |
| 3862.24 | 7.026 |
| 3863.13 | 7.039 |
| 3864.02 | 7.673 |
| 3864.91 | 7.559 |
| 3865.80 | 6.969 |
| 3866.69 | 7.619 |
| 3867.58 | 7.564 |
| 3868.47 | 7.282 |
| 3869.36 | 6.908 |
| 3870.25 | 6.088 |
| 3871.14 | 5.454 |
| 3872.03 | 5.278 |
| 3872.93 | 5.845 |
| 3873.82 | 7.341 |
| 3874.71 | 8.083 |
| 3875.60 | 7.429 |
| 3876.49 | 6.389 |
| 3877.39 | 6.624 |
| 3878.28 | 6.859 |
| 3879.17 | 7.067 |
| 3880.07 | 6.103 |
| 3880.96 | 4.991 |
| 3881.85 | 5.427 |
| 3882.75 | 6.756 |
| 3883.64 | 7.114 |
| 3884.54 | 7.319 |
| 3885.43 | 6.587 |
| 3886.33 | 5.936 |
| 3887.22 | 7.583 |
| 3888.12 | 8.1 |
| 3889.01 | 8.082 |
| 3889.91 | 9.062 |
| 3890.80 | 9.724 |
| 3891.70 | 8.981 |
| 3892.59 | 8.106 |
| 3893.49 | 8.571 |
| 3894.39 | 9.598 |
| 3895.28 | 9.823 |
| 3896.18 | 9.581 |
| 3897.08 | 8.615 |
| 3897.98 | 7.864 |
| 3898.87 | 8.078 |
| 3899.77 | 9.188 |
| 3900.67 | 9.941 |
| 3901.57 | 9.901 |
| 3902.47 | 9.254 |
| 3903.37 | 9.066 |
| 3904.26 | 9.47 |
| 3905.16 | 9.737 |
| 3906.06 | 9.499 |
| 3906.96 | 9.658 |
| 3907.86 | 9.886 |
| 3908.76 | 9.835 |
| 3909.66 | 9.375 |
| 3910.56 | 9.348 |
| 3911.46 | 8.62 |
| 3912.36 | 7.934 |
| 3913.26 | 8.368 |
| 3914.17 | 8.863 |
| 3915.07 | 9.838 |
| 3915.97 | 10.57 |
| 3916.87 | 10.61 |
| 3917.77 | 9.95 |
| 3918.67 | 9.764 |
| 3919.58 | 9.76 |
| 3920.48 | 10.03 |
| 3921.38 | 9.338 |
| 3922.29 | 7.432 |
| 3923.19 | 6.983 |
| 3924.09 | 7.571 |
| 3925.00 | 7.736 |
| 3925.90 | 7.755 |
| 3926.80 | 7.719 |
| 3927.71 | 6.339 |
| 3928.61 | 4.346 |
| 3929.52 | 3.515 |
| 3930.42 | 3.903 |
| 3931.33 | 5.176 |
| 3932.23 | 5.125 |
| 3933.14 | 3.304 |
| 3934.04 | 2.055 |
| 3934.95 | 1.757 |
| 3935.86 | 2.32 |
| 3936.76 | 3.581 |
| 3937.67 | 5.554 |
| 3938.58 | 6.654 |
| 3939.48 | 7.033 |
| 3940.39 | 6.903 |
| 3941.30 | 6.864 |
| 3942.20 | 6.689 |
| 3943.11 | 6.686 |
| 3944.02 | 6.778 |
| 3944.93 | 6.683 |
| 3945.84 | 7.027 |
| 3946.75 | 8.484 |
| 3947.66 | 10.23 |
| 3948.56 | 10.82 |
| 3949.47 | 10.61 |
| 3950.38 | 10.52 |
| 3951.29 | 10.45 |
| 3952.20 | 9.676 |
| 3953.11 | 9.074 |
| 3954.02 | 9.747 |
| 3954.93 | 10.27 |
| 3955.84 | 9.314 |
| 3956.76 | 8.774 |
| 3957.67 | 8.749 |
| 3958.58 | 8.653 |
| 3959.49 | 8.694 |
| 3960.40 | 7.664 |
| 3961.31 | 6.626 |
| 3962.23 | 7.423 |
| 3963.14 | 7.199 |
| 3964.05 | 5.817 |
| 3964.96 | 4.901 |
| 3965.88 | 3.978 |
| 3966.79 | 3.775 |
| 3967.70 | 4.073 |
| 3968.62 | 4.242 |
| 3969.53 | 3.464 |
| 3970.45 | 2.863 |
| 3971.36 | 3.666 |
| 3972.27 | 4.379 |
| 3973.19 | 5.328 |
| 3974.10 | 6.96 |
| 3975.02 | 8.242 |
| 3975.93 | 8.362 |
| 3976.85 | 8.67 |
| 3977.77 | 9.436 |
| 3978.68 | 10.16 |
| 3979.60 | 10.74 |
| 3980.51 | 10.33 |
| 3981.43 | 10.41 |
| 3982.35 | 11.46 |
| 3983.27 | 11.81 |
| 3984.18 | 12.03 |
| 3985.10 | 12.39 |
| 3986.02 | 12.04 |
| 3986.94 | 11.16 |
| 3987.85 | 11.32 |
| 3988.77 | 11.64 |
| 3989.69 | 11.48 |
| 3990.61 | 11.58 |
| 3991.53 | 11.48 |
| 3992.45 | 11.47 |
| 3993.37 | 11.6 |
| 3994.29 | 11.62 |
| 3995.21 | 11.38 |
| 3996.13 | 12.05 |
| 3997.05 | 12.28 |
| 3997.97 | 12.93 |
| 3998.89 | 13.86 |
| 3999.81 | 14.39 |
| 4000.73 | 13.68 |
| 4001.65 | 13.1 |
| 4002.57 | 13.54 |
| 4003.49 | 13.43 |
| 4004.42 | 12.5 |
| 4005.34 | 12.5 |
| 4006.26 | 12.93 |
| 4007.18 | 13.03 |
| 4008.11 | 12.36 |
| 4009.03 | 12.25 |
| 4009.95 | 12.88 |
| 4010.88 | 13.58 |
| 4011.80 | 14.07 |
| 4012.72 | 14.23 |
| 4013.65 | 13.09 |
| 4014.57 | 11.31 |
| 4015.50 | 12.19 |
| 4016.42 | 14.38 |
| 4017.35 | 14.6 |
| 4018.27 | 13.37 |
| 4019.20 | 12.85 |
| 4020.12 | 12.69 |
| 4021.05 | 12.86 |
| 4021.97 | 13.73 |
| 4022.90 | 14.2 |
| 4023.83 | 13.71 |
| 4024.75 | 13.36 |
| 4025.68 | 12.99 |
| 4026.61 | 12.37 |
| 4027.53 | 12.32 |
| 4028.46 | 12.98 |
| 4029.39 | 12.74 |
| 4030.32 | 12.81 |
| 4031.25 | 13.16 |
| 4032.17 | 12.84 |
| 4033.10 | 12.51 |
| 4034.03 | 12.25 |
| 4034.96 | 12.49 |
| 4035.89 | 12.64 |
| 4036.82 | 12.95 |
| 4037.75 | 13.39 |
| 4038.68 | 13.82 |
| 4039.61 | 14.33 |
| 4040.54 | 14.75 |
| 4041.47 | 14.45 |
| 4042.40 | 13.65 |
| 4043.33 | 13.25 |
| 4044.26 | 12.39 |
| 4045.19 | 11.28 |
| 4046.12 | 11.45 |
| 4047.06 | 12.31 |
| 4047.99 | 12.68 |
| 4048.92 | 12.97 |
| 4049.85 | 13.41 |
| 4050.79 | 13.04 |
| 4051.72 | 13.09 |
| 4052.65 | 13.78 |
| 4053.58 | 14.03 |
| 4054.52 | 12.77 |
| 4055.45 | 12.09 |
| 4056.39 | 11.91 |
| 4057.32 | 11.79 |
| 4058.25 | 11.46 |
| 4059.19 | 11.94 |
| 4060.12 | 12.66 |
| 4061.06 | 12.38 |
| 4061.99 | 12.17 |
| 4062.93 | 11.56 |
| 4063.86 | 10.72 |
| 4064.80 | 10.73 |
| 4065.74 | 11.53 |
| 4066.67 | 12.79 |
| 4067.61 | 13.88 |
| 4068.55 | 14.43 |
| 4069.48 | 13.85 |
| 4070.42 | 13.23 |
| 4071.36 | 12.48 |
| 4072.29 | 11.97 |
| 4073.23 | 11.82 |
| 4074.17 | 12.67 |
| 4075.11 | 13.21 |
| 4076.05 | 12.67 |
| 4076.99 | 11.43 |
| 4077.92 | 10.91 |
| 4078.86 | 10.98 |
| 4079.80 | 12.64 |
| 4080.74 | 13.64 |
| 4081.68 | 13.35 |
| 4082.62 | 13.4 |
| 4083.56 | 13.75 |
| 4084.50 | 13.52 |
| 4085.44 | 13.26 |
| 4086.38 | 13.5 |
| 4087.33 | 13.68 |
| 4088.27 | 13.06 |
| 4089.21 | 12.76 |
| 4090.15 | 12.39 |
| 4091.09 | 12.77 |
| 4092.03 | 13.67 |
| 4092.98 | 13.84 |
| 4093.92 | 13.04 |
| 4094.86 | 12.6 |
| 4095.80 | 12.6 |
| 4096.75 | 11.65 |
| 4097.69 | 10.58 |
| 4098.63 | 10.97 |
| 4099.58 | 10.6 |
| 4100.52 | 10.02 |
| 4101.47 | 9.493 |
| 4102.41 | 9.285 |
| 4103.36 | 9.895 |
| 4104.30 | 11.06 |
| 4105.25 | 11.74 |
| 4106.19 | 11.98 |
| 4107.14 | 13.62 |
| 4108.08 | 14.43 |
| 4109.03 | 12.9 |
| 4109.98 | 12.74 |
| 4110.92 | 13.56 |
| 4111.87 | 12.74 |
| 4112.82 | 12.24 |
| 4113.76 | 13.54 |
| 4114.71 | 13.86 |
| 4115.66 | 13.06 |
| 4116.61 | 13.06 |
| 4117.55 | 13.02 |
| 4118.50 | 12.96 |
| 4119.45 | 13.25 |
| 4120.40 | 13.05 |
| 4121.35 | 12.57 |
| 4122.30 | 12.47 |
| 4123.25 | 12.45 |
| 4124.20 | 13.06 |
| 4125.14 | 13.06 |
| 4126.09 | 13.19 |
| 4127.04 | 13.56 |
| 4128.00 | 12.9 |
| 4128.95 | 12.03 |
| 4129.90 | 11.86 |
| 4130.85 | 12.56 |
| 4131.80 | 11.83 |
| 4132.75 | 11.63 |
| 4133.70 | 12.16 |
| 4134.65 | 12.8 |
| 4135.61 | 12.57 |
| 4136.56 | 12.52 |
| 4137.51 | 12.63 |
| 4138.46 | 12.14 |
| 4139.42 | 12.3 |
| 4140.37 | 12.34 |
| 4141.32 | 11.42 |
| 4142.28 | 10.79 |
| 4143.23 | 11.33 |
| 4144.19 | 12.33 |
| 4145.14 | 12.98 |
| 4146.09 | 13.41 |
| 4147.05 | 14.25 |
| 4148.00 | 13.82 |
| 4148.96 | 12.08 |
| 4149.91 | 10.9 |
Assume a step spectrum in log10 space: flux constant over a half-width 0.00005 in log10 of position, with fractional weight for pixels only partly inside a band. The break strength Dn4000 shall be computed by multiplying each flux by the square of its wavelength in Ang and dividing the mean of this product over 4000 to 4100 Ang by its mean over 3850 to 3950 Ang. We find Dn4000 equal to 1.9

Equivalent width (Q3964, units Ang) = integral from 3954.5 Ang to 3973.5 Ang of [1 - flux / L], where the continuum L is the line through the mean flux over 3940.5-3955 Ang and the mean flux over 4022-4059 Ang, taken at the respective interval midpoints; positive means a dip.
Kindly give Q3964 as 6.45 Ang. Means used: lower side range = 8.71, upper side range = 12.9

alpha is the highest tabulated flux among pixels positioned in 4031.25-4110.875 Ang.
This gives 14.75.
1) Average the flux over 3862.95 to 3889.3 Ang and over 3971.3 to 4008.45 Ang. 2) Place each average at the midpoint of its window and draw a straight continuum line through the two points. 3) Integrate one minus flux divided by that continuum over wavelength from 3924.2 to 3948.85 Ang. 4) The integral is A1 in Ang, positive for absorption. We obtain 8.6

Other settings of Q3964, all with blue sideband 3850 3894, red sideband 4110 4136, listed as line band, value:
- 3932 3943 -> 4.7 Ang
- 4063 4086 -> -1.9 Ang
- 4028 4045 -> -3.8 Ang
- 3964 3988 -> 4.0 Ang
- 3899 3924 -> -4.5 Ang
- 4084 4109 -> 0.0 Ang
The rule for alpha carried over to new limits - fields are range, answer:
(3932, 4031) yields 14.6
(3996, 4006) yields 14.39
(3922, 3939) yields 7.755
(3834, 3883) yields 8.083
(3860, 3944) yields 10.61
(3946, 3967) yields 10.82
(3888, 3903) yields 9.941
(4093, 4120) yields 14.43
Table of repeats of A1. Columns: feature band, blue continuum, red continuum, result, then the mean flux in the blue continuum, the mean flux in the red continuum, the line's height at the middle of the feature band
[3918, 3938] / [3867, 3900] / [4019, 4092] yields 6.28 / 7.44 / 12.8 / 8.82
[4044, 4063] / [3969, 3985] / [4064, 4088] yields -1.21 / 8.22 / 12.7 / 11.7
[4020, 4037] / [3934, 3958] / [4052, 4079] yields -3.19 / 7.62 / 12.4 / 10.9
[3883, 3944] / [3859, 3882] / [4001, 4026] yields 5.31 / 6.71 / 13.2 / 8.66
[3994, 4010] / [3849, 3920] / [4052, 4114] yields -3.48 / 7.84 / 12.4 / 10.5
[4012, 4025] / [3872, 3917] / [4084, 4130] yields -3.13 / 8.29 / 12.5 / 10.8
